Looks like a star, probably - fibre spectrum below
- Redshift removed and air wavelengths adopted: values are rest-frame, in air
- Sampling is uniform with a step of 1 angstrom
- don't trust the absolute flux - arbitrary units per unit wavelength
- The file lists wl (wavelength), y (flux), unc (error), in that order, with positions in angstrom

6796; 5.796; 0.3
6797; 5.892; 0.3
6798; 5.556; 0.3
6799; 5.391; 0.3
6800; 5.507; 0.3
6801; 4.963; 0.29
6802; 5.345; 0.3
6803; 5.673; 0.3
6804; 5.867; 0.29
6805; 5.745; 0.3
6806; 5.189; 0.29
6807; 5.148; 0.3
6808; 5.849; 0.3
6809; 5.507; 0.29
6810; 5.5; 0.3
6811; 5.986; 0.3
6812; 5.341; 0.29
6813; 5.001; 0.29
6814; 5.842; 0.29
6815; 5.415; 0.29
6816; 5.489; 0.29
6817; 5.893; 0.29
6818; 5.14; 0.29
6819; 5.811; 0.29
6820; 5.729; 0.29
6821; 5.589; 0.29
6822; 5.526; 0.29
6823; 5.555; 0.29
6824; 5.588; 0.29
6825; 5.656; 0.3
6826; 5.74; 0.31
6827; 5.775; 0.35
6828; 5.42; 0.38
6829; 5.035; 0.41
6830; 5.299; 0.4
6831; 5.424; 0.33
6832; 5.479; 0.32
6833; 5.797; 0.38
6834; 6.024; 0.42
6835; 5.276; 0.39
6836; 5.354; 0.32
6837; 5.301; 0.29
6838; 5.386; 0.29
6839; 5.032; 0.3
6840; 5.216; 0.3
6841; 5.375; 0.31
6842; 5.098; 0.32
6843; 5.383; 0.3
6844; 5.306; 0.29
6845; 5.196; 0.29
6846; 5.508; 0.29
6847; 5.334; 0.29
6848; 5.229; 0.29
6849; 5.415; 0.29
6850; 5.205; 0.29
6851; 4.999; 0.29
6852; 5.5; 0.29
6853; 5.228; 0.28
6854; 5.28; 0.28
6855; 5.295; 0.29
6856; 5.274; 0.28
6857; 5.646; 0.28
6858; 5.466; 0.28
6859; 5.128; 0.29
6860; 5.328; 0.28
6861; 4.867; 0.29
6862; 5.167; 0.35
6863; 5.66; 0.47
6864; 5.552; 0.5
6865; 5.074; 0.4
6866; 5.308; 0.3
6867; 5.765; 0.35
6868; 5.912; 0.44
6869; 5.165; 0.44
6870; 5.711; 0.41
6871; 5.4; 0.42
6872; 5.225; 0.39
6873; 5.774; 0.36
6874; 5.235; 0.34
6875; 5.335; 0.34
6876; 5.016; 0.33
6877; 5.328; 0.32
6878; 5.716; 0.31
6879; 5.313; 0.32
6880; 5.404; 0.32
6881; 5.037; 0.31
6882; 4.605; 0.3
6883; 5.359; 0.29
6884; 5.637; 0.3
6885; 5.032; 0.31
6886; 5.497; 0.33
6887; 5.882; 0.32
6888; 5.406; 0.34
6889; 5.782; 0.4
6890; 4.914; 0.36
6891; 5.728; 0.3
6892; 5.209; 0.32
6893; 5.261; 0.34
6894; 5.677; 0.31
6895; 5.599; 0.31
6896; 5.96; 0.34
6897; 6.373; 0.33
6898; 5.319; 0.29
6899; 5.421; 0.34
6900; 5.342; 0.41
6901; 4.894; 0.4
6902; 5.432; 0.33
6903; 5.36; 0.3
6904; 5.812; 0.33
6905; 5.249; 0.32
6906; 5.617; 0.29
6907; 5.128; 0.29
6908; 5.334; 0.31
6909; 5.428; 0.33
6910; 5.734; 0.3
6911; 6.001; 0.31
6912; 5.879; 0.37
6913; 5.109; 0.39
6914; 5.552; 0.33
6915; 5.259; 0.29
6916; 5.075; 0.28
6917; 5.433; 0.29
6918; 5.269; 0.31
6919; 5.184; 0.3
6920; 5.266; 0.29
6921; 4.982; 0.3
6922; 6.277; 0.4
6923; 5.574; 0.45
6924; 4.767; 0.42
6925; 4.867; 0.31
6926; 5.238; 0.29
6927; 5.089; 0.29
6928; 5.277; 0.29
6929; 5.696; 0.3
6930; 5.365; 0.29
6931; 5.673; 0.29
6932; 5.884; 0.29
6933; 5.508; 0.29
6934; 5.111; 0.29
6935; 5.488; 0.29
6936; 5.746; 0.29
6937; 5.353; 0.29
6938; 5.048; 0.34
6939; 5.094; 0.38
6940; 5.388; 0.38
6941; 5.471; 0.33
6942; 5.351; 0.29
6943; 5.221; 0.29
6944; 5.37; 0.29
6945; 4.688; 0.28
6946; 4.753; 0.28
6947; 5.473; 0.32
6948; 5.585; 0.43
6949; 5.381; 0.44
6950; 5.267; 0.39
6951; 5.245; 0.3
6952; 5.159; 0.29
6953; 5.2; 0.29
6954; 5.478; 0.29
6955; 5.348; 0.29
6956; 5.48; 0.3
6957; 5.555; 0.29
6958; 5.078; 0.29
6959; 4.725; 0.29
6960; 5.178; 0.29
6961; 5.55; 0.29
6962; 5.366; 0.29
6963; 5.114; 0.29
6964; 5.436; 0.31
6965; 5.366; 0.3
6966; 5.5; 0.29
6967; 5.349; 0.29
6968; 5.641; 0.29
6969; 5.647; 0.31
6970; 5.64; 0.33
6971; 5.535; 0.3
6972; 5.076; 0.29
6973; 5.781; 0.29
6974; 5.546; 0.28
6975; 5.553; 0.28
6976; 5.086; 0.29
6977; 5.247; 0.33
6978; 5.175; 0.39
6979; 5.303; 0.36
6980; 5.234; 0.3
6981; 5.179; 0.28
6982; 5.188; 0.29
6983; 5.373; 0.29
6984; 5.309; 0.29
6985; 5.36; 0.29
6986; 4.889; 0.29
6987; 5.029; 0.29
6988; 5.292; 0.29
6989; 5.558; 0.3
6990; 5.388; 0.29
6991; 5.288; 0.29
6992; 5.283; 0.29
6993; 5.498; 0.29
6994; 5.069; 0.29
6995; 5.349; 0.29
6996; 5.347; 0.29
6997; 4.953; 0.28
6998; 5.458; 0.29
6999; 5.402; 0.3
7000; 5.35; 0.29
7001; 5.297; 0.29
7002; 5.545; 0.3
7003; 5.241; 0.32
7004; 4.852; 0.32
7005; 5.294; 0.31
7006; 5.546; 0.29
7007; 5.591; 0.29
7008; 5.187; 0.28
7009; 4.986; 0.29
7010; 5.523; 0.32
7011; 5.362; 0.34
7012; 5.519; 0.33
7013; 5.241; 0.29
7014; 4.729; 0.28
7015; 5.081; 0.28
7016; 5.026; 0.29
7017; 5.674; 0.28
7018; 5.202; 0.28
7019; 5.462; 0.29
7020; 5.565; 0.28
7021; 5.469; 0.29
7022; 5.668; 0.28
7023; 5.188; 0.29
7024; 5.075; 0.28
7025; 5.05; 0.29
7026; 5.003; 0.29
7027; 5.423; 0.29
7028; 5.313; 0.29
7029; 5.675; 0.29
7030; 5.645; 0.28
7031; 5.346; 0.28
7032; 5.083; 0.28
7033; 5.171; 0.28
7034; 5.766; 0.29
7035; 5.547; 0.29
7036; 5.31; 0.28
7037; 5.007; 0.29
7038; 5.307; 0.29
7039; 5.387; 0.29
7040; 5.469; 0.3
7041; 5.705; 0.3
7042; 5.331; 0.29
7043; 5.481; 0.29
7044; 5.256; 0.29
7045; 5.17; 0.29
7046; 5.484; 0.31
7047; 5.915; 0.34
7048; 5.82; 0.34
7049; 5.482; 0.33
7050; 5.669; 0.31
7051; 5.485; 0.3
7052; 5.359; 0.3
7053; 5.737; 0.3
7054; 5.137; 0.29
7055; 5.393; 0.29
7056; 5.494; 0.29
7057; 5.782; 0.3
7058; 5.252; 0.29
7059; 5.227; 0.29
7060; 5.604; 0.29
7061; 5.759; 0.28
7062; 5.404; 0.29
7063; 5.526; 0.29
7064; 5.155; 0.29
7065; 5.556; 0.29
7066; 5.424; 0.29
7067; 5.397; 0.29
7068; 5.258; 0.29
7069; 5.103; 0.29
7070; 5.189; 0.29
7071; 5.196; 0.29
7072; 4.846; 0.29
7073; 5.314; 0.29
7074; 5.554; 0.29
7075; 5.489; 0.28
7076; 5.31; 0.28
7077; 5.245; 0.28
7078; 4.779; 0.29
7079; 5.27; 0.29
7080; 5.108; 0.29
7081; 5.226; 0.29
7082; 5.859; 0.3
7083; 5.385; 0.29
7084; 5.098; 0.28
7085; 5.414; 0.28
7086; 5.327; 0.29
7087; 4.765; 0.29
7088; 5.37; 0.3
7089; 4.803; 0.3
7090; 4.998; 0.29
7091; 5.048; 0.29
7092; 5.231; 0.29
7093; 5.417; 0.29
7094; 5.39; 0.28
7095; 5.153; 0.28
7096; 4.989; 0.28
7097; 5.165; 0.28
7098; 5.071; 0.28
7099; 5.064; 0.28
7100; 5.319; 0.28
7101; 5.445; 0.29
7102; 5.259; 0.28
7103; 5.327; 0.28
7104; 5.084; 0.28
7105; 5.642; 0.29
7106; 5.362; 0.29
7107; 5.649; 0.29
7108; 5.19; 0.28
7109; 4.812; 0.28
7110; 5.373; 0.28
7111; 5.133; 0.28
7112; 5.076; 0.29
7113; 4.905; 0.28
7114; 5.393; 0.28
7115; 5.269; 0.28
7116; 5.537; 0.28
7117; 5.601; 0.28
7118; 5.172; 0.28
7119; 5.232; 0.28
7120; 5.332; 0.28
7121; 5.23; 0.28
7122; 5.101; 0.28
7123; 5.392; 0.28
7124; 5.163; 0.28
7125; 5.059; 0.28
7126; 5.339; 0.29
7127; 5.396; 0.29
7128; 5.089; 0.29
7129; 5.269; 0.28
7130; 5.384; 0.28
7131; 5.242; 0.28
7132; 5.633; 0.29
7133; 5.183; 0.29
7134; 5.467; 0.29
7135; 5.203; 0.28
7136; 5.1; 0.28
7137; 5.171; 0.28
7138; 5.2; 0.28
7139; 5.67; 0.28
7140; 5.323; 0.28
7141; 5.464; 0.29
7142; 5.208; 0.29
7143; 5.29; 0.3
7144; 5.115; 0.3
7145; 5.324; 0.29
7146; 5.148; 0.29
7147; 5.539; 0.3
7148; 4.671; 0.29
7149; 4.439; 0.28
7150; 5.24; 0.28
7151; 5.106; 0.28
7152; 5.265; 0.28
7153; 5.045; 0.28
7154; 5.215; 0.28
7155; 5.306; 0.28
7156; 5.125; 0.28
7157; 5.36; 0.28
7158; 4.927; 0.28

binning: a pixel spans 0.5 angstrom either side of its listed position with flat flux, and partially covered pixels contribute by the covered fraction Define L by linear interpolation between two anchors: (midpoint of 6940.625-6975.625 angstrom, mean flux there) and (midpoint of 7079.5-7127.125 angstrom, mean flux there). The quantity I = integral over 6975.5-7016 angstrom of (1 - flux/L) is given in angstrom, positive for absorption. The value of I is 0.4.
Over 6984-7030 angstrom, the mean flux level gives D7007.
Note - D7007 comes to 5.3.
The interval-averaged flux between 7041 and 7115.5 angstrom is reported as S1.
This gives 5.31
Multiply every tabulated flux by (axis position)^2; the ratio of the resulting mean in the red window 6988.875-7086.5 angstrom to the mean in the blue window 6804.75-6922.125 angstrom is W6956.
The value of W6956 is 1.0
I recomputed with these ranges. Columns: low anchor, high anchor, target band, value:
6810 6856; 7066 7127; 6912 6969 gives 0.3 angstrom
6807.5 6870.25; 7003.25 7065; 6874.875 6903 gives 0.1 angstrom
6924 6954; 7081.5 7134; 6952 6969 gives -0.1 angstrom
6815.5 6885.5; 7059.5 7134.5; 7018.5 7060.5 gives -1.0 angstrom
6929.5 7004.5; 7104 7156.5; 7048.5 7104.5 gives -0.3 angstrom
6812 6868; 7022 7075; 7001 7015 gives 0.3 angstrom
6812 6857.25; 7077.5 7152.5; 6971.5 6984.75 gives 0.0 angstrom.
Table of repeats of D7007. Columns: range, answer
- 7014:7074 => 5.38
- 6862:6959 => 5.39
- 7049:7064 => 5.48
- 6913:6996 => 5.32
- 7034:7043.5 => 5.41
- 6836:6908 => 5.37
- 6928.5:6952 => 5.35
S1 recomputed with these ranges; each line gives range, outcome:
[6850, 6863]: 5.28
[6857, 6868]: 5.37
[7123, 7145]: 5.29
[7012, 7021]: 5.27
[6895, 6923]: 5.47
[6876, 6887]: 5.31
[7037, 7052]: 5.48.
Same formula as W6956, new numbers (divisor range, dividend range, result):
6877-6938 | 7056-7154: 1.03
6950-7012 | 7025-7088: 1.03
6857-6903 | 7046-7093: 1.04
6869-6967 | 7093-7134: 1.04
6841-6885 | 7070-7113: 1.05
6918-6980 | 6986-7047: 1.02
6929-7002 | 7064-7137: 1.02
